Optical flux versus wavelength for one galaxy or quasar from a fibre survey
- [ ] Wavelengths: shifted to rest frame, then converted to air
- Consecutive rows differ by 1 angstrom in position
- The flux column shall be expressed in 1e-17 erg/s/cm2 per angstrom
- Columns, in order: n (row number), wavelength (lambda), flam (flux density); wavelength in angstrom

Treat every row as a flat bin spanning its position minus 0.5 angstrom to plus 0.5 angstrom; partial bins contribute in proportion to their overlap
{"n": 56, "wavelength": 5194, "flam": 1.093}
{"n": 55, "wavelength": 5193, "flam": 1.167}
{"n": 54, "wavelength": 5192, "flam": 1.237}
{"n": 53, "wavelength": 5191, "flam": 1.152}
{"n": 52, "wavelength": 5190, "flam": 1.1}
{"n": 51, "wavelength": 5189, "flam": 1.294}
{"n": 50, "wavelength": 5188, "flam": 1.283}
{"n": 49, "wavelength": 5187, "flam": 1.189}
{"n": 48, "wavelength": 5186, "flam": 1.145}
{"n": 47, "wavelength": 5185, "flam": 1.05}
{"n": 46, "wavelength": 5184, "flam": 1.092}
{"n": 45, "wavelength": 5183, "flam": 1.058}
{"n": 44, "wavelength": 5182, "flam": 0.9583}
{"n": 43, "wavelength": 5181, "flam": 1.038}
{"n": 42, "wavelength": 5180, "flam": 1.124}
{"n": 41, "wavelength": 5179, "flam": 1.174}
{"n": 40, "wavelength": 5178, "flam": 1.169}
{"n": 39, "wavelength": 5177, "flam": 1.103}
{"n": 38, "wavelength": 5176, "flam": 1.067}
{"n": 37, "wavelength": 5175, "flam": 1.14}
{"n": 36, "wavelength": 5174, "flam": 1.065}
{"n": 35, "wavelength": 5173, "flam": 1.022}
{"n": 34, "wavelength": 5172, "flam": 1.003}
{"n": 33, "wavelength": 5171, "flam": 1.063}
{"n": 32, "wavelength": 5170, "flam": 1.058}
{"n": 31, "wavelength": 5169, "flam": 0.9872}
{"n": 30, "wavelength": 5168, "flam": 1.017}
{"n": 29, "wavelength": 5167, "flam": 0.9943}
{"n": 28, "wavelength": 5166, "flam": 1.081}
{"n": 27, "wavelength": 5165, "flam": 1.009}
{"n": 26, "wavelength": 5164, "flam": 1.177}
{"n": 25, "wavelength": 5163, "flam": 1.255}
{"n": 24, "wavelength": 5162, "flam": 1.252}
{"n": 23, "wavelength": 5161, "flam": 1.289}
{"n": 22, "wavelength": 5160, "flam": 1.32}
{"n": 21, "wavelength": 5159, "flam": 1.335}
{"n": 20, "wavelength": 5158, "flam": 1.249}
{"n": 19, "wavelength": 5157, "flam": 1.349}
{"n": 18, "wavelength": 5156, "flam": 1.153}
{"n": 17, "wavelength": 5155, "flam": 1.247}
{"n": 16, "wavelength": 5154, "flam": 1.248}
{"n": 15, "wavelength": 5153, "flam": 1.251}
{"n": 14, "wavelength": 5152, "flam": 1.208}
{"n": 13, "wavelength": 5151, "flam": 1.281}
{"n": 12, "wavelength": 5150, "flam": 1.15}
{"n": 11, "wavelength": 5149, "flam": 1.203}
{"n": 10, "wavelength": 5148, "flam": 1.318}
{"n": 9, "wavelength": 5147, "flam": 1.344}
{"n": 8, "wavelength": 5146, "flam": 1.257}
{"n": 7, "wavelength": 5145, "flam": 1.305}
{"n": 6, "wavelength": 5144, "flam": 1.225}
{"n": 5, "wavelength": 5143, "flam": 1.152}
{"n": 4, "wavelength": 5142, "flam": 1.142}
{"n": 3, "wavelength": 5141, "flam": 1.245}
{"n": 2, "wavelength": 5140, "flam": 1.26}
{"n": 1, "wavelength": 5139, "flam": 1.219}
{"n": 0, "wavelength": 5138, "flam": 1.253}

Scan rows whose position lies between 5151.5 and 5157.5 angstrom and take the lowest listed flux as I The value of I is 1.153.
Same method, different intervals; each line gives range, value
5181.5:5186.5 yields 0.9583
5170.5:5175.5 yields 1.003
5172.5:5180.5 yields 1.022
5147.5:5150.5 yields 1.15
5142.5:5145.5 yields 1.152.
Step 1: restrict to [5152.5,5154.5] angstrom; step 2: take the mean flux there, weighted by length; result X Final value 1.25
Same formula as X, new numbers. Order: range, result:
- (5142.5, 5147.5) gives 1.26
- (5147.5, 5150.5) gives 1.22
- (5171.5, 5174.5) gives 1.03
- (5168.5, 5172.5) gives 1.03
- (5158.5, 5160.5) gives 1.33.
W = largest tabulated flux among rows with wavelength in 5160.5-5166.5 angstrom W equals 1.289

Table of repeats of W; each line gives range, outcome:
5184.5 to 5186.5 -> 1.145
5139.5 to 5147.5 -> 1.344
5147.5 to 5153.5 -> 1.318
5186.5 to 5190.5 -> 1.294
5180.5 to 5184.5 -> 1.092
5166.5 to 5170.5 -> 1.058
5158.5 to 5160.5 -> 1.335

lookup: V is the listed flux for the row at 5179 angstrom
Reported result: 1.174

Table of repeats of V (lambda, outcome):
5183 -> 1.058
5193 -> 1.167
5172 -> 1.003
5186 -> 1.145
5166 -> 1.081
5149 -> 1.203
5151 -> 1.281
